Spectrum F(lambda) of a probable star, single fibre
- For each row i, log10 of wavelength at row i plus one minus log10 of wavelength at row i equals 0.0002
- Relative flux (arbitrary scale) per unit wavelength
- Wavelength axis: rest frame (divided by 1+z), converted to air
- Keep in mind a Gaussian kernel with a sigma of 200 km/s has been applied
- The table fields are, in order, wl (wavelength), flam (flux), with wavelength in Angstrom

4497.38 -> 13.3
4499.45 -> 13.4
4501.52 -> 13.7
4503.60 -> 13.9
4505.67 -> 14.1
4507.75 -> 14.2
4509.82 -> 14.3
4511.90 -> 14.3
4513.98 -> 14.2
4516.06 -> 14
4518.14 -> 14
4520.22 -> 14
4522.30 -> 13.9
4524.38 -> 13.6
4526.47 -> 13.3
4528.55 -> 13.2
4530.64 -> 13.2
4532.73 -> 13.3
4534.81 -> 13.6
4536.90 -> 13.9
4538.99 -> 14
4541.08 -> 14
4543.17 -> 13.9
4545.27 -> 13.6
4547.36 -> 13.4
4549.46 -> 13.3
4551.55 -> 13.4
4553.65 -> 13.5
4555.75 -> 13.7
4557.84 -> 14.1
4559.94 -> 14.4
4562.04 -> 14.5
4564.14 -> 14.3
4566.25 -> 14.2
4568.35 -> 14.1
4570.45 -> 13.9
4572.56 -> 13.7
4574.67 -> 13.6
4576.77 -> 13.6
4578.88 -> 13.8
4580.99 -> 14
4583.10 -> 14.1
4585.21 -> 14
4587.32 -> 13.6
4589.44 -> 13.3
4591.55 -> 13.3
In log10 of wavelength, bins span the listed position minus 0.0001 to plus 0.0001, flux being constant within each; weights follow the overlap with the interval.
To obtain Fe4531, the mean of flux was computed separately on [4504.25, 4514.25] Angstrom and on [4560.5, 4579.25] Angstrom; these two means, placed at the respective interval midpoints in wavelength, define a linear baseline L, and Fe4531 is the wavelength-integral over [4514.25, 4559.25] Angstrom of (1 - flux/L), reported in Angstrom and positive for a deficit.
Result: 1.4 Angstrom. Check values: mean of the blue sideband 14.2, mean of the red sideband 14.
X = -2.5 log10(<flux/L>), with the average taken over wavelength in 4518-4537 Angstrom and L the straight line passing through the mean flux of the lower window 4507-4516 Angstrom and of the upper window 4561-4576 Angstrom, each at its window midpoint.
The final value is 0.05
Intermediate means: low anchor 14.2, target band 13.6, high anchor 14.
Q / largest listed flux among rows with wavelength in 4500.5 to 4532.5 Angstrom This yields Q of 14.3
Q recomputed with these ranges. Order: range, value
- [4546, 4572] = 14.5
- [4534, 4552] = 14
